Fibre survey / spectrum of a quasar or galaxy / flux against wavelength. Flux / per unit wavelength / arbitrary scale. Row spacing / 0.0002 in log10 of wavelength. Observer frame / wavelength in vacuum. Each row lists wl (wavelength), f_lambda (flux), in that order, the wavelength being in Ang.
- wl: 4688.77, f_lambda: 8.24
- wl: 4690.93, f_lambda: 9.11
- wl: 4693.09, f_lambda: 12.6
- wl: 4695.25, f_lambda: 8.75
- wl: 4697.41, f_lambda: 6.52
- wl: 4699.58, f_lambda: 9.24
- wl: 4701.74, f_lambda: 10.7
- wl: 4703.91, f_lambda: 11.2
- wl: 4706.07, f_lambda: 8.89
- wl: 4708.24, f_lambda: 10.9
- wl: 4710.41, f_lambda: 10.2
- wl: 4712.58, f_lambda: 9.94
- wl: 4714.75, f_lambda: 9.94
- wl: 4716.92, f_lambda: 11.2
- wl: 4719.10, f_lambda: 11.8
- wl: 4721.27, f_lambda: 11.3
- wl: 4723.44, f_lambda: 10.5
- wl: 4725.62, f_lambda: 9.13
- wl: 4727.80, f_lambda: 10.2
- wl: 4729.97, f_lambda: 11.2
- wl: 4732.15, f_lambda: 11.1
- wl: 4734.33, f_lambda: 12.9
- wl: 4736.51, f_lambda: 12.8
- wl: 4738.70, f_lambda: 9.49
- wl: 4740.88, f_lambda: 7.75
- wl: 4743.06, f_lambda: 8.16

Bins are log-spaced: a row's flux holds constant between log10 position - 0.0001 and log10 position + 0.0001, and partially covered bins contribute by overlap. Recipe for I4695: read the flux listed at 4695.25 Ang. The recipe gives 8.75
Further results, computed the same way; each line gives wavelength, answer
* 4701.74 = 10.7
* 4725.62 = 9.13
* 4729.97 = 11.2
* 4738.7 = 9.49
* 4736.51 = 12.8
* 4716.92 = 11.2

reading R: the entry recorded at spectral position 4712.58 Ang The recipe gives 9.94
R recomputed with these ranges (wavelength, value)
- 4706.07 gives 8.89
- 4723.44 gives 10.5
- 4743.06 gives 8.16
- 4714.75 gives 9.94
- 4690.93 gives 9.11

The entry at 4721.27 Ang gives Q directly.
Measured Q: 11.3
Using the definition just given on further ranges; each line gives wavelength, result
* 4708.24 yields 10.9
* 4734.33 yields 12.9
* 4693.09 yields 12.6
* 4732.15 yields 11.1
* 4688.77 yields 8.24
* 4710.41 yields 10.2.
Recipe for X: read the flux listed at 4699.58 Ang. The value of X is 9.24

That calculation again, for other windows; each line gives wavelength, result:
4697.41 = 6.52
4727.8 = 10.2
